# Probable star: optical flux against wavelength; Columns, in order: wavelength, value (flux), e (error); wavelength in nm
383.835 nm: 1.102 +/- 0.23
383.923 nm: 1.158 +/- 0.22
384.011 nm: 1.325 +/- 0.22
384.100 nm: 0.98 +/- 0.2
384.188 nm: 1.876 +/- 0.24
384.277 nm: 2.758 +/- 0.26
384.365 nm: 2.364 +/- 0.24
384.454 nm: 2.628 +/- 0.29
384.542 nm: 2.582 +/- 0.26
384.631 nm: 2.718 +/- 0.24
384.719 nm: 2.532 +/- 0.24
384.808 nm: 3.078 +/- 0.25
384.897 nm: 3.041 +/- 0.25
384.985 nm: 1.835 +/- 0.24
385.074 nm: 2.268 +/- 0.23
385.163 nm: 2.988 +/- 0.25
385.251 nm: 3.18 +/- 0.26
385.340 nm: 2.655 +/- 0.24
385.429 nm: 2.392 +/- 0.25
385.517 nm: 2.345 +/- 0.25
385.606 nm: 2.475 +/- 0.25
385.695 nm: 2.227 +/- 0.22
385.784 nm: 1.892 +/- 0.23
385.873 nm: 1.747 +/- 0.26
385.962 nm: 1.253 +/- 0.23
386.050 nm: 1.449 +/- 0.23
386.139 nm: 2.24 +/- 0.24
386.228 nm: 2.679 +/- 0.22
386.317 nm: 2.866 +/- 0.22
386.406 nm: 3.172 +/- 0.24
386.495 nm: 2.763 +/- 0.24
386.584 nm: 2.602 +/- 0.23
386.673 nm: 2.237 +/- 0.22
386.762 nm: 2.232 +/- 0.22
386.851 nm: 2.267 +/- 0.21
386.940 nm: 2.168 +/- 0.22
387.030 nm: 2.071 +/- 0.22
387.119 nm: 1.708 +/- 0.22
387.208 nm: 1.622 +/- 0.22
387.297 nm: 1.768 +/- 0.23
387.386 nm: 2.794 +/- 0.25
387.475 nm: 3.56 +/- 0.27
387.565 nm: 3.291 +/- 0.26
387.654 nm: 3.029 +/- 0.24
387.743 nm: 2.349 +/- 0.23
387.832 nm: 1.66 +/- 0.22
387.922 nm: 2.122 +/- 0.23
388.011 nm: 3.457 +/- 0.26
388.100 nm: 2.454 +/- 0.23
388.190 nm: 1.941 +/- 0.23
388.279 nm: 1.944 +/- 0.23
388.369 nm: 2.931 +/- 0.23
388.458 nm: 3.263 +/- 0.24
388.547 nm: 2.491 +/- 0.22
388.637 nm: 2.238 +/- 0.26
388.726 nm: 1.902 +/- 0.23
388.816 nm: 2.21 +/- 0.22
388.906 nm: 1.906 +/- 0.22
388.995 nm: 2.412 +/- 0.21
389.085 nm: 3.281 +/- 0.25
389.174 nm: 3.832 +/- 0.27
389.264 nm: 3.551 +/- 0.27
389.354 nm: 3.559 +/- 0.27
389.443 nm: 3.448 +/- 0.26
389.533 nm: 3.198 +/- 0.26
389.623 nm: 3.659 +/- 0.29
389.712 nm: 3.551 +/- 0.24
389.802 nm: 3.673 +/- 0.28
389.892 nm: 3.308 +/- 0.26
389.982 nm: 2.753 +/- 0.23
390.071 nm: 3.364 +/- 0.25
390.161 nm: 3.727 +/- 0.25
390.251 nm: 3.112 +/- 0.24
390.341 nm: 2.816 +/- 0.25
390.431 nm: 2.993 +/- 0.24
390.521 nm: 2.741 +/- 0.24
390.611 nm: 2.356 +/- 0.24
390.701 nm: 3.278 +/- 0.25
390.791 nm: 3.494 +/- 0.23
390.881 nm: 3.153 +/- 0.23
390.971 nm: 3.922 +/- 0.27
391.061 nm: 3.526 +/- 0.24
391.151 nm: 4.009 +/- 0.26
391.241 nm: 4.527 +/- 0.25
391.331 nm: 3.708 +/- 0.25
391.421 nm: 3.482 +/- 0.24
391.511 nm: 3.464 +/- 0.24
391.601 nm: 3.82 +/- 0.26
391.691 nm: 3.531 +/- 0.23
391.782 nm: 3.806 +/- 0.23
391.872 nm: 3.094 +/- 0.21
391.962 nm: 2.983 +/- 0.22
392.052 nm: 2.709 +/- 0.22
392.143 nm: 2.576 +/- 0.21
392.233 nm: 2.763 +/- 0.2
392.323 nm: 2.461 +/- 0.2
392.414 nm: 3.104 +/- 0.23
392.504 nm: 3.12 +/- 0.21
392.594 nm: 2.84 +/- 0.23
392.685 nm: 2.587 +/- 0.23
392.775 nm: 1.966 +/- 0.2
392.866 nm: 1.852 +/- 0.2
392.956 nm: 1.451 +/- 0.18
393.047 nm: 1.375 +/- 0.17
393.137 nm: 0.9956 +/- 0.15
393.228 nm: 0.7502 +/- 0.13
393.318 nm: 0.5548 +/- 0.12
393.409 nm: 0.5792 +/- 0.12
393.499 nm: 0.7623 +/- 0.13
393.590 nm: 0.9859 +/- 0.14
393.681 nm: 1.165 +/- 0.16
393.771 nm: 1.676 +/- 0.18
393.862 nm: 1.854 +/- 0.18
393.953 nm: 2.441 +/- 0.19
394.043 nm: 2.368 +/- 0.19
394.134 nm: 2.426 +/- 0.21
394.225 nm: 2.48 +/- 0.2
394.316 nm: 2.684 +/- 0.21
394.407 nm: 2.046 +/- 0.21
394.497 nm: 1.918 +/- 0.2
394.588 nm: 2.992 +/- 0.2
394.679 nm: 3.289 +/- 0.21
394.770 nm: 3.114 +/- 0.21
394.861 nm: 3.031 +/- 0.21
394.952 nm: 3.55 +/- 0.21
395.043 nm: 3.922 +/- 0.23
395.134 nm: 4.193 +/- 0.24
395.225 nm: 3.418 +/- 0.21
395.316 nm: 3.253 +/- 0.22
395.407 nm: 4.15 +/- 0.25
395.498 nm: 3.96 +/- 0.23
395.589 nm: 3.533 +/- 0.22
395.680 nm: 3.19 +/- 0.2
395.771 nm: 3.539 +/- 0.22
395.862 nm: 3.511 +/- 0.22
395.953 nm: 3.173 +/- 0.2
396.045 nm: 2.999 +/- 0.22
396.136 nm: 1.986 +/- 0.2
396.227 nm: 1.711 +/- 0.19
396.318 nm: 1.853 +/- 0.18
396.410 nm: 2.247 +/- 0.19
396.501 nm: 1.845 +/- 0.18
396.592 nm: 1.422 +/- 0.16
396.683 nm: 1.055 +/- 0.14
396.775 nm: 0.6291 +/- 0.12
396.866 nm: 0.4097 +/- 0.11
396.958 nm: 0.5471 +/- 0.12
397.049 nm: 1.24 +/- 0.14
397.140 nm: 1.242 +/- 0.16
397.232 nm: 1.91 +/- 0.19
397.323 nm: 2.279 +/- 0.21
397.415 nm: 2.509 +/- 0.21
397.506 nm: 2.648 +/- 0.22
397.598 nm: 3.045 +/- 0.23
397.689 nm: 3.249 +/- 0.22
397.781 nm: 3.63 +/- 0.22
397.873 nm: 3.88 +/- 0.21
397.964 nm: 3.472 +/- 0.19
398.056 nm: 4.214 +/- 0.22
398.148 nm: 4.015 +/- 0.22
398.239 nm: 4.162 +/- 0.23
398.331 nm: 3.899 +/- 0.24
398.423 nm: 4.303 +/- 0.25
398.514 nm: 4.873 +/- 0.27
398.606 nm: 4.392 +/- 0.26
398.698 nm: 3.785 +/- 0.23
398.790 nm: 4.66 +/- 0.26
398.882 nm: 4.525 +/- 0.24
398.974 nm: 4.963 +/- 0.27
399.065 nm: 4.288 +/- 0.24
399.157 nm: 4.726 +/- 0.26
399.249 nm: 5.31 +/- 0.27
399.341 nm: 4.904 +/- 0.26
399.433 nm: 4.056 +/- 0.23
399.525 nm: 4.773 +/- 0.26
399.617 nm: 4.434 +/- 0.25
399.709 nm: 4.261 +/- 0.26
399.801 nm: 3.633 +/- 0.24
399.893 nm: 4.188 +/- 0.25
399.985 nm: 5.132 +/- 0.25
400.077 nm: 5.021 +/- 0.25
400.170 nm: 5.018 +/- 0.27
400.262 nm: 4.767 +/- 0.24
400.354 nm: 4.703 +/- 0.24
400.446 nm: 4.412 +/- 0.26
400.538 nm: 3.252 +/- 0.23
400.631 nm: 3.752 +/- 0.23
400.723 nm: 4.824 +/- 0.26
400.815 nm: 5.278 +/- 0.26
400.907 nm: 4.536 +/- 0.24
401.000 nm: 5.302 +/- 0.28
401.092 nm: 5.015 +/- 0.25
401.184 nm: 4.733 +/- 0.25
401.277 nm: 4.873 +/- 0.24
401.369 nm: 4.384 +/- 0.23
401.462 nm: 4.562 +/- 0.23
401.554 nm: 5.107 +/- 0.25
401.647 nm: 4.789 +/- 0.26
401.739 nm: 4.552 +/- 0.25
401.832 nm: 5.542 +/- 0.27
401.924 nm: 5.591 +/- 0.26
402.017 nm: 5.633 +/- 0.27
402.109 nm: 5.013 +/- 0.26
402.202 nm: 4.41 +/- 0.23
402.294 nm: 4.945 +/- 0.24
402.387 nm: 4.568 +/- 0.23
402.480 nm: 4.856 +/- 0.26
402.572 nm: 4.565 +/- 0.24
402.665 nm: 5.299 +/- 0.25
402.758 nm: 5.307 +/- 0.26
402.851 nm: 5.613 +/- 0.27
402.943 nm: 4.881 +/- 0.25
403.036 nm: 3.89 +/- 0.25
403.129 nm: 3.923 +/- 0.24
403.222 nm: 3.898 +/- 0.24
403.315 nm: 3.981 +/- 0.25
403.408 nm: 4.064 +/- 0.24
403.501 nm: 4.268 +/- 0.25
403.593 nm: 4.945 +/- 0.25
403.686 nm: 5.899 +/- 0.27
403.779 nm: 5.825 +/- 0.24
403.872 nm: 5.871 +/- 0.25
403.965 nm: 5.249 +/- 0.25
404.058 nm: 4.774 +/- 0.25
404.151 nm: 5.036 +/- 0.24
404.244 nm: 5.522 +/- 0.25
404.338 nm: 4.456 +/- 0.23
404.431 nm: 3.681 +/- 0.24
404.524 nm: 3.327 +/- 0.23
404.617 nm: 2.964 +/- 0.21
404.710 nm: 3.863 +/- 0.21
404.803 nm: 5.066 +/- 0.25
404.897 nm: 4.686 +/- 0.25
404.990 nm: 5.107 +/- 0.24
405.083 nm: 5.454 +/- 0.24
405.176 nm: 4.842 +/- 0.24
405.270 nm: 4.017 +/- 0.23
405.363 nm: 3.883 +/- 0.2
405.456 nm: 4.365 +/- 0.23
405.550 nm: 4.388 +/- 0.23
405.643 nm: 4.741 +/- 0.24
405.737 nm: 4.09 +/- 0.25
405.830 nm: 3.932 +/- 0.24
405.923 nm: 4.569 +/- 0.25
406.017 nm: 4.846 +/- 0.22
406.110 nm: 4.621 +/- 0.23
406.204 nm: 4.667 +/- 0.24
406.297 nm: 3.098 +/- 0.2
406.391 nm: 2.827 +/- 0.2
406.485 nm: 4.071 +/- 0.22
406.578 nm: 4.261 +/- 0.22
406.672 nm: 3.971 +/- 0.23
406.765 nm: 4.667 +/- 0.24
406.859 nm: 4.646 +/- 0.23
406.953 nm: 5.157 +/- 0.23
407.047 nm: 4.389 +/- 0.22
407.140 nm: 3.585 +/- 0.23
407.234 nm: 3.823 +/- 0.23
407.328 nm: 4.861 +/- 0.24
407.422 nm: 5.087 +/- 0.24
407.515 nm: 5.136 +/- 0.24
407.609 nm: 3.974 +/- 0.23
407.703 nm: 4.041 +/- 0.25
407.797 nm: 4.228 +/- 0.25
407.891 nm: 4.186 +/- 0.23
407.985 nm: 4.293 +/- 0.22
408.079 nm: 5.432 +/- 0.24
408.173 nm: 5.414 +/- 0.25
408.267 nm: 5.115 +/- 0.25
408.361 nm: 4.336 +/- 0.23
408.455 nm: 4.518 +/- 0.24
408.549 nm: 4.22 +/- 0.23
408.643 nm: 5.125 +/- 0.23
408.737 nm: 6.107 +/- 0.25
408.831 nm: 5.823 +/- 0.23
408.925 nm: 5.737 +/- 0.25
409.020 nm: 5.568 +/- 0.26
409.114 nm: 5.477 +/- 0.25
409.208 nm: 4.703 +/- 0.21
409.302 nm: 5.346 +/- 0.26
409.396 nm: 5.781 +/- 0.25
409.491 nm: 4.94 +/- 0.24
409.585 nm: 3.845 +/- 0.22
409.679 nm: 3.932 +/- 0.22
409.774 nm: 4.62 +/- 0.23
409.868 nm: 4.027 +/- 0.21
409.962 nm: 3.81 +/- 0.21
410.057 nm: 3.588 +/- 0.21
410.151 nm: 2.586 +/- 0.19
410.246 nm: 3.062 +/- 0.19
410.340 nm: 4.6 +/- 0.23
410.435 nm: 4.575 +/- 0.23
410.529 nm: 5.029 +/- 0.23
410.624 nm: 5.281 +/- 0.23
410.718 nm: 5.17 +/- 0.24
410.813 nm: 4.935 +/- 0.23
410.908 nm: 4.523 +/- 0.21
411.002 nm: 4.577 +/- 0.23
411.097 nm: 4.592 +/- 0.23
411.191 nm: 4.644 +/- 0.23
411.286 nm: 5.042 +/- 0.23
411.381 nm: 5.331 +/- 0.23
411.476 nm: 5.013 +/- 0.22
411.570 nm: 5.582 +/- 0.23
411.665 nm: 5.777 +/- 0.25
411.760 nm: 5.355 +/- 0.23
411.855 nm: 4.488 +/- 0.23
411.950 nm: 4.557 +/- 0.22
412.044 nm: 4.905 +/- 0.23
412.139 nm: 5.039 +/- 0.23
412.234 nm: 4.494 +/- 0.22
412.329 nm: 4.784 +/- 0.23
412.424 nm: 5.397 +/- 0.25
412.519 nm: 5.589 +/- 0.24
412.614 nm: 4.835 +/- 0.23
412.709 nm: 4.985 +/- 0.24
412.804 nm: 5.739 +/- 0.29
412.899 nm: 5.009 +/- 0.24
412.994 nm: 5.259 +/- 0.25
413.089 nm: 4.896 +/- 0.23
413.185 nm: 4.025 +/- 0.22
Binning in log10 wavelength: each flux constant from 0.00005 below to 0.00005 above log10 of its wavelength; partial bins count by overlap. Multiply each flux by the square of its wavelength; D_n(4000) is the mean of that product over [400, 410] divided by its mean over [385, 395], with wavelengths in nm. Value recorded 1.92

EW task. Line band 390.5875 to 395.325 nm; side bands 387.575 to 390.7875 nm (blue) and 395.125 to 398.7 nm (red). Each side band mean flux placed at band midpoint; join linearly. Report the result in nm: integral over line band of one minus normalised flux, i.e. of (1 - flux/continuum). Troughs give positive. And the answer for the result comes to 0.345 nm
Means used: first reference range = 2.88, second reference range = 2.86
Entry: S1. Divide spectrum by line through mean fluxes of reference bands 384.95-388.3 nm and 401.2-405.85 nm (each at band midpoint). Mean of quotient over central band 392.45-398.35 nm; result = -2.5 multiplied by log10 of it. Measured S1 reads 0.42 mag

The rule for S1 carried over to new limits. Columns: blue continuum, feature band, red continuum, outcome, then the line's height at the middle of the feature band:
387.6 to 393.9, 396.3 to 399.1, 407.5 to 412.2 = 0.18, 3.45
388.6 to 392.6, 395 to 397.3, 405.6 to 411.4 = 0.42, 3.61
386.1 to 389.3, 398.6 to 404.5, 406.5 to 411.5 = -0.21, 3.91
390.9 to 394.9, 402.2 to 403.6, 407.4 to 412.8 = -0.19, 3.85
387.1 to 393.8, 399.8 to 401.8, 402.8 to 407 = -0.17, 3.98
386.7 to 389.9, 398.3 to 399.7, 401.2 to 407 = -0.14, 3.99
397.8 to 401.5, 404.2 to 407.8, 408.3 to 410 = 0.10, 4.75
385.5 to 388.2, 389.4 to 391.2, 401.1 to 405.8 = -0.17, 2.83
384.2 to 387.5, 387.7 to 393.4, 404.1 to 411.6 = 0.01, 2.86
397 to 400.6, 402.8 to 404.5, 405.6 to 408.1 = -0.14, 4.17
